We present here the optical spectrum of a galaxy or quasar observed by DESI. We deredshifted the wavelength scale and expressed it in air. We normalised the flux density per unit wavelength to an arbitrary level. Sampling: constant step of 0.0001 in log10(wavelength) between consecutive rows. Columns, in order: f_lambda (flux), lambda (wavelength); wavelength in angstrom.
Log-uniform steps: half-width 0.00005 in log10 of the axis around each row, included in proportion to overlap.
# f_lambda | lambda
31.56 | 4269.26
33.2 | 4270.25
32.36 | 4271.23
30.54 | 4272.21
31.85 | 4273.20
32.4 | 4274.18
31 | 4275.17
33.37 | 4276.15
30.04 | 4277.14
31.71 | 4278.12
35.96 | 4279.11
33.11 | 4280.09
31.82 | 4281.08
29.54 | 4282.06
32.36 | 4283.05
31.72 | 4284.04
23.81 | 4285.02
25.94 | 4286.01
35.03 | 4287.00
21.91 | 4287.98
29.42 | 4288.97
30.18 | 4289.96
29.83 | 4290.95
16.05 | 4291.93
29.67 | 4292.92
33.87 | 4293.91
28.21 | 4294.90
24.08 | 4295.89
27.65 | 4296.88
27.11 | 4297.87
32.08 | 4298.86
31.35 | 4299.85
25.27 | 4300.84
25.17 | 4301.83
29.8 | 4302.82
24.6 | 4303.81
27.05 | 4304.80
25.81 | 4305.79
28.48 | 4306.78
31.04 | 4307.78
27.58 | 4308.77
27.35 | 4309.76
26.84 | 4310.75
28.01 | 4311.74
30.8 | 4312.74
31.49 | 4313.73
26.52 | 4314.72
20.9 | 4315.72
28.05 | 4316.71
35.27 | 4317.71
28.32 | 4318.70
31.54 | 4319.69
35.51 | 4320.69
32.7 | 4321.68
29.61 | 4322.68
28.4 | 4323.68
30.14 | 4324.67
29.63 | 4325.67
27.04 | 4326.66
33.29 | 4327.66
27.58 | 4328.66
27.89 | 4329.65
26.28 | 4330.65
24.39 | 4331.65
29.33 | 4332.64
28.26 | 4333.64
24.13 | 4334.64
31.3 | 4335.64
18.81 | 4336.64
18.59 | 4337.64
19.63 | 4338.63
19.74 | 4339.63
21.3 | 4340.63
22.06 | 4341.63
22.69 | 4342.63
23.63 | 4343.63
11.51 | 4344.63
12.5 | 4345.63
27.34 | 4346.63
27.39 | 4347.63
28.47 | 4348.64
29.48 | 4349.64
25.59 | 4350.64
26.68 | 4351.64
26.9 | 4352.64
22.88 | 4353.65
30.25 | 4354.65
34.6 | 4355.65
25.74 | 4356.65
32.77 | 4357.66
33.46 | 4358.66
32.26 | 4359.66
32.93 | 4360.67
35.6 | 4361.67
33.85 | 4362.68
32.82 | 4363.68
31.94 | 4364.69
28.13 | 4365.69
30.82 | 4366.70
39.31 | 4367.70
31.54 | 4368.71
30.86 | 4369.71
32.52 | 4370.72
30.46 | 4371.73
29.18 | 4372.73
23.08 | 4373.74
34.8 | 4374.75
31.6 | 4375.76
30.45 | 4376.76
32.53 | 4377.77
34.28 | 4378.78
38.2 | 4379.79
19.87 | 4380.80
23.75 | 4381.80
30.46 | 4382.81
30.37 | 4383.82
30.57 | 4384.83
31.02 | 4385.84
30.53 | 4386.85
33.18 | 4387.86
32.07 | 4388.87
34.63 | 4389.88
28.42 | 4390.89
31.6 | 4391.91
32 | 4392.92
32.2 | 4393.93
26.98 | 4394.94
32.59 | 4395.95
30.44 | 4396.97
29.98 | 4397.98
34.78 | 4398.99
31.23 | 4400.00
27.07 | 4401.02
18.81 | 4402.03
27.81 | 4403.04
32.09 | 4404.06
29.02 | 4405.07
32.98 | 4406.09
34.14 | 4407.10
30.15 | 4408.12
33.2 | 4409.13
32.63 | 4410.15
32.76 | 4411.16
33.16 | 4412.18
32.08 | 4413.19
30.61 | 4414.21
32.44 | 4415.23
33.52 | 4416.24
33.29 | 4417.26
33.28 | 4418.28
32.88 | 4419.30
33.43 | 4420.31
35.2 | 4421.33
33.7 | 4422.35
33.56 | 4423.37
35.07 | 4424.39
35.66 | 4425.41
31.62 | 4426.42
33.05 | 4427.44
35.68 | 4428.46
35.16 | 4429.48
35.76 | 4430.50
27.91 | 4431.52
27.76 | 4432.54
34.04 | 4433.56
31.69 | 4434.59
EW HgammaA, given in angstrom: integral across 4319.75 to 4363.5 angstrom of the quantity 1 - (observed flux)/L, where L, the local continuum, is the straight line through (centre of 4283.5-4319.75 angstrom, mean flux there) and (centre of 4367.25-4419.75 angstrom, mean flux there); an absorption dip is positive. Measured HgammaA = 3.3 angstrom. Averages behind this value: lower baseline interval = 28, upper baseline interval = 31.1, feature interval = 27.1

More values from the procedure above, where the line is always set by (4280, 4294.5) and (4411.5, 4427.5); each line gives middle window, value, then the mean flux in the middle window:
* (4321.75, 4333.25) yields 0.58 angstrom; 28.7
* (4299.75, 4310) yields 0.69 angstrom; 27.5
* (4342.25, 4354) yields 2.70 angstrom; 23.8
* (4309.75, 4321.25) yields 0.18 angstrom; 29.3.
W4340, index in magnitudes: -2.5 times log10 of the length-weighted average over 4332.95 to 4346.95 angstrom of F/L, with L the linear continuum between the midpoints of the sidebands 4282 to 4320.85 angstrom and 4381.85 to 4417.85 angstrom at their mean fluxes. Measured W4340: 0.33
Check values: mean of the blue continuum 28.3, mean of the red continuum 31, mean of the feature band 21.6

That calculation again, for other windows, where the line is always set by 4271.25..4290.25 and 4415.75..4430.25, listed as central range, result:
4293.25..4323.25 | 0.09 mag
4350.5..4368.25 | 0.05 mag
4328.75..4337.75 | 0.23 mag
